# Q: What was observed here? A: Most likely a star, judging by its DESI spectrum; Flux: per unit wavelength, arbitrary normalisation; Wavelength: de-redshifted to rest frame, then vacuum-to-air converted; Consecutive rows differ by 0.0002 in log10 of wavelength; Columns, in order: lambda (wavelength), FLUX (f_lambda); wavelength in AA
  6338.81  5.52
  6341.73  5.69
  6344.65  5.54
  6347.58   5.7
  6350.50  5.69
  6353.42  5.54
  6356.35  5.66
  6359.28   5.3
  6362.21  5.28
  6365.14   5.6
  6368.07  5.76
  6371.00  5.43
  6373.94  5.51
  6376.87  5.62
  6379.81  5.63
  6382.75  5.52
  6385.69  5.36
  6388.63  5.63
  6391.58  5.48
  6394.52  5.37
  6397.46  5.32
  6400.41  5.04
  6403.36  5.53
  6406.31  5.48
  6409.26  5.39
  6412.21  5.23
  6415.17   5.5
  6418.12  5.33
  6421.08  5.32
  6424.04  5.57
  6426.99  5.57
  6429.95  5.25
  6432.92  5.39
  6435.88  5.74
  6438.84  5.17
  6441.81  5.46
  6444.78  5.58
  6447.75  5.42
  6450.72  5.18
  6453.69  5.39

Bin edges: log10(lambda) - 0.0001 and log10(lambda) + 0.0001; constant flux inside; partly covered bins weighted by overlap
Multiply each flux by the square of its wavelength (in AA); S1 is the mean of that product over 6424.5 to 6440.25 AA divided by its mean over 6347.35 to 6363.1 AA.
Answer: 1.0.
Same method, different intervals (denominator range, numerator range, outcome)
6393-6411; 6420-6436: 1.03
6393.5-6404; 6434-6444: 1.04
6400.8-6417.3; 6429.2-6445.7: 1.02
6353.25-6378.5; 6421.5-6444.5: 1.01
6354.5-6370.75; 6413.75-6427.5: 1.01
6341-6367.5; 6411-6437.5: 1.00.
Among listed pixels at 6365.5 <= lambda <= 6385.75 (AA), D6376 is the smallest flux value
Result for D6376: 5.36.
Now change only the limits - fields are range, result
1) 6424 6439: 5.17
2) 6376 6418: 5.04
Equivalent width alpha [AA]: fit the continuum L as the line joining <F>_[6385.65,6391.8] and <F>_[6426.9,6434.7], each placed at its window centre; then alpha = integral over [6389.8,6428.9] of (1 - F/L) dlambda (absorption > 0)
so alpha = 0.4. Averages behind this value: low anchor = 5.52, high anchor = 5.38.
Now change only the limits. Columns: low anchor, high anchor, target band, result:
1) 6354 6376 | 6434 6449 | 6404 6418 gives 0.2 AA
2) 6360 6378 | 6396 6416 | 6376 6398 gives -0.2 AA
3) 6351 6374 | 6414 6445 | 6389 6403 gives 0.3 AA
